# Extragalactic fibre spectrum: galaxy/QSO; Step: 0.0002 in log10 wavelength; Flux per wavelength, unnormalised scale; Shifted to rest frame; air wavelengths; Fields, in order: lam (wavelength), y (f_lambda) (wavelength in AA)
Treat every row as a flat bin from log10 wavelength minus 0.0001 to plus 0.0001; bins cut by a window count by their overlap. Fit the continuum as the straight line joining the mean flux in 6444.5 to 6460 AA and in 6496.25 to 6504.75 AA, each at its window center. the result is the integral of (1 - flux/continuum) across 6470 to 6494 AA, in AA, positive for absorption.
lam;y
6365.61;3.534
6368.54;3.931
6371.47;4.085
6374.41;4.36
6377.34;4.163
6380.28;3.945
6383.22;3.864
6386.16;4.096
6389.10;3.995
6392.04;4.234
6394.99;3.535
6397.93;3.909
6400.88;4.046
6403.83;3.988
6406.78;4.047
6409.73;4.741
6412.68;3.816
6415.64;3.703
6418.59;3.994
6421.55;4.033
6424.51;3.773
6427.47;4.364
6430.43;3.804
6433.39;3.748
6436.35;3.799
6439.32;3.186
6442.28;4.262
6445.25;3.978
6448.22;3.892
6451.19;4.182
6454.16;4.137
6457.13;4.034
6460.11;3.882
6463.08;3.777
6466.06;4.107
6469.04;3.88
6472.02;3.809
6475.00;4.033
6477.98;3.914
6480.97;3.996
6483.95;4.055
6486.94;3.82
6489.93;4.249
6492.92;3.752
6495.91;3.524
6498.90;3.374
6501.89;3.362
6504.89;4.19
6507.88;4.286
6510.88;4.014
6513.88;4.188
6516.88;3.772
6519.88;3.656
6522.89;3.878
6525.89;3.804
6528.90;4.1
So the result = -1.6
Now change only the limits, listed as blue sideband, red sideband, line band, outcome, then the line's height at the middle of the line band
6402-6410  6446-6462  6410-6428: 0.7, 4.13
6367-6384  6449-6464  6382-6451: 1.4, 4.04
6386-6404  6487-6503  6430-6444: 0.3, 3.84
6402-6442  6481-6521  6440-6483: -0.8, 3.9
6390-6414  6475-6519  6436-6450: 0.5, 3.98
